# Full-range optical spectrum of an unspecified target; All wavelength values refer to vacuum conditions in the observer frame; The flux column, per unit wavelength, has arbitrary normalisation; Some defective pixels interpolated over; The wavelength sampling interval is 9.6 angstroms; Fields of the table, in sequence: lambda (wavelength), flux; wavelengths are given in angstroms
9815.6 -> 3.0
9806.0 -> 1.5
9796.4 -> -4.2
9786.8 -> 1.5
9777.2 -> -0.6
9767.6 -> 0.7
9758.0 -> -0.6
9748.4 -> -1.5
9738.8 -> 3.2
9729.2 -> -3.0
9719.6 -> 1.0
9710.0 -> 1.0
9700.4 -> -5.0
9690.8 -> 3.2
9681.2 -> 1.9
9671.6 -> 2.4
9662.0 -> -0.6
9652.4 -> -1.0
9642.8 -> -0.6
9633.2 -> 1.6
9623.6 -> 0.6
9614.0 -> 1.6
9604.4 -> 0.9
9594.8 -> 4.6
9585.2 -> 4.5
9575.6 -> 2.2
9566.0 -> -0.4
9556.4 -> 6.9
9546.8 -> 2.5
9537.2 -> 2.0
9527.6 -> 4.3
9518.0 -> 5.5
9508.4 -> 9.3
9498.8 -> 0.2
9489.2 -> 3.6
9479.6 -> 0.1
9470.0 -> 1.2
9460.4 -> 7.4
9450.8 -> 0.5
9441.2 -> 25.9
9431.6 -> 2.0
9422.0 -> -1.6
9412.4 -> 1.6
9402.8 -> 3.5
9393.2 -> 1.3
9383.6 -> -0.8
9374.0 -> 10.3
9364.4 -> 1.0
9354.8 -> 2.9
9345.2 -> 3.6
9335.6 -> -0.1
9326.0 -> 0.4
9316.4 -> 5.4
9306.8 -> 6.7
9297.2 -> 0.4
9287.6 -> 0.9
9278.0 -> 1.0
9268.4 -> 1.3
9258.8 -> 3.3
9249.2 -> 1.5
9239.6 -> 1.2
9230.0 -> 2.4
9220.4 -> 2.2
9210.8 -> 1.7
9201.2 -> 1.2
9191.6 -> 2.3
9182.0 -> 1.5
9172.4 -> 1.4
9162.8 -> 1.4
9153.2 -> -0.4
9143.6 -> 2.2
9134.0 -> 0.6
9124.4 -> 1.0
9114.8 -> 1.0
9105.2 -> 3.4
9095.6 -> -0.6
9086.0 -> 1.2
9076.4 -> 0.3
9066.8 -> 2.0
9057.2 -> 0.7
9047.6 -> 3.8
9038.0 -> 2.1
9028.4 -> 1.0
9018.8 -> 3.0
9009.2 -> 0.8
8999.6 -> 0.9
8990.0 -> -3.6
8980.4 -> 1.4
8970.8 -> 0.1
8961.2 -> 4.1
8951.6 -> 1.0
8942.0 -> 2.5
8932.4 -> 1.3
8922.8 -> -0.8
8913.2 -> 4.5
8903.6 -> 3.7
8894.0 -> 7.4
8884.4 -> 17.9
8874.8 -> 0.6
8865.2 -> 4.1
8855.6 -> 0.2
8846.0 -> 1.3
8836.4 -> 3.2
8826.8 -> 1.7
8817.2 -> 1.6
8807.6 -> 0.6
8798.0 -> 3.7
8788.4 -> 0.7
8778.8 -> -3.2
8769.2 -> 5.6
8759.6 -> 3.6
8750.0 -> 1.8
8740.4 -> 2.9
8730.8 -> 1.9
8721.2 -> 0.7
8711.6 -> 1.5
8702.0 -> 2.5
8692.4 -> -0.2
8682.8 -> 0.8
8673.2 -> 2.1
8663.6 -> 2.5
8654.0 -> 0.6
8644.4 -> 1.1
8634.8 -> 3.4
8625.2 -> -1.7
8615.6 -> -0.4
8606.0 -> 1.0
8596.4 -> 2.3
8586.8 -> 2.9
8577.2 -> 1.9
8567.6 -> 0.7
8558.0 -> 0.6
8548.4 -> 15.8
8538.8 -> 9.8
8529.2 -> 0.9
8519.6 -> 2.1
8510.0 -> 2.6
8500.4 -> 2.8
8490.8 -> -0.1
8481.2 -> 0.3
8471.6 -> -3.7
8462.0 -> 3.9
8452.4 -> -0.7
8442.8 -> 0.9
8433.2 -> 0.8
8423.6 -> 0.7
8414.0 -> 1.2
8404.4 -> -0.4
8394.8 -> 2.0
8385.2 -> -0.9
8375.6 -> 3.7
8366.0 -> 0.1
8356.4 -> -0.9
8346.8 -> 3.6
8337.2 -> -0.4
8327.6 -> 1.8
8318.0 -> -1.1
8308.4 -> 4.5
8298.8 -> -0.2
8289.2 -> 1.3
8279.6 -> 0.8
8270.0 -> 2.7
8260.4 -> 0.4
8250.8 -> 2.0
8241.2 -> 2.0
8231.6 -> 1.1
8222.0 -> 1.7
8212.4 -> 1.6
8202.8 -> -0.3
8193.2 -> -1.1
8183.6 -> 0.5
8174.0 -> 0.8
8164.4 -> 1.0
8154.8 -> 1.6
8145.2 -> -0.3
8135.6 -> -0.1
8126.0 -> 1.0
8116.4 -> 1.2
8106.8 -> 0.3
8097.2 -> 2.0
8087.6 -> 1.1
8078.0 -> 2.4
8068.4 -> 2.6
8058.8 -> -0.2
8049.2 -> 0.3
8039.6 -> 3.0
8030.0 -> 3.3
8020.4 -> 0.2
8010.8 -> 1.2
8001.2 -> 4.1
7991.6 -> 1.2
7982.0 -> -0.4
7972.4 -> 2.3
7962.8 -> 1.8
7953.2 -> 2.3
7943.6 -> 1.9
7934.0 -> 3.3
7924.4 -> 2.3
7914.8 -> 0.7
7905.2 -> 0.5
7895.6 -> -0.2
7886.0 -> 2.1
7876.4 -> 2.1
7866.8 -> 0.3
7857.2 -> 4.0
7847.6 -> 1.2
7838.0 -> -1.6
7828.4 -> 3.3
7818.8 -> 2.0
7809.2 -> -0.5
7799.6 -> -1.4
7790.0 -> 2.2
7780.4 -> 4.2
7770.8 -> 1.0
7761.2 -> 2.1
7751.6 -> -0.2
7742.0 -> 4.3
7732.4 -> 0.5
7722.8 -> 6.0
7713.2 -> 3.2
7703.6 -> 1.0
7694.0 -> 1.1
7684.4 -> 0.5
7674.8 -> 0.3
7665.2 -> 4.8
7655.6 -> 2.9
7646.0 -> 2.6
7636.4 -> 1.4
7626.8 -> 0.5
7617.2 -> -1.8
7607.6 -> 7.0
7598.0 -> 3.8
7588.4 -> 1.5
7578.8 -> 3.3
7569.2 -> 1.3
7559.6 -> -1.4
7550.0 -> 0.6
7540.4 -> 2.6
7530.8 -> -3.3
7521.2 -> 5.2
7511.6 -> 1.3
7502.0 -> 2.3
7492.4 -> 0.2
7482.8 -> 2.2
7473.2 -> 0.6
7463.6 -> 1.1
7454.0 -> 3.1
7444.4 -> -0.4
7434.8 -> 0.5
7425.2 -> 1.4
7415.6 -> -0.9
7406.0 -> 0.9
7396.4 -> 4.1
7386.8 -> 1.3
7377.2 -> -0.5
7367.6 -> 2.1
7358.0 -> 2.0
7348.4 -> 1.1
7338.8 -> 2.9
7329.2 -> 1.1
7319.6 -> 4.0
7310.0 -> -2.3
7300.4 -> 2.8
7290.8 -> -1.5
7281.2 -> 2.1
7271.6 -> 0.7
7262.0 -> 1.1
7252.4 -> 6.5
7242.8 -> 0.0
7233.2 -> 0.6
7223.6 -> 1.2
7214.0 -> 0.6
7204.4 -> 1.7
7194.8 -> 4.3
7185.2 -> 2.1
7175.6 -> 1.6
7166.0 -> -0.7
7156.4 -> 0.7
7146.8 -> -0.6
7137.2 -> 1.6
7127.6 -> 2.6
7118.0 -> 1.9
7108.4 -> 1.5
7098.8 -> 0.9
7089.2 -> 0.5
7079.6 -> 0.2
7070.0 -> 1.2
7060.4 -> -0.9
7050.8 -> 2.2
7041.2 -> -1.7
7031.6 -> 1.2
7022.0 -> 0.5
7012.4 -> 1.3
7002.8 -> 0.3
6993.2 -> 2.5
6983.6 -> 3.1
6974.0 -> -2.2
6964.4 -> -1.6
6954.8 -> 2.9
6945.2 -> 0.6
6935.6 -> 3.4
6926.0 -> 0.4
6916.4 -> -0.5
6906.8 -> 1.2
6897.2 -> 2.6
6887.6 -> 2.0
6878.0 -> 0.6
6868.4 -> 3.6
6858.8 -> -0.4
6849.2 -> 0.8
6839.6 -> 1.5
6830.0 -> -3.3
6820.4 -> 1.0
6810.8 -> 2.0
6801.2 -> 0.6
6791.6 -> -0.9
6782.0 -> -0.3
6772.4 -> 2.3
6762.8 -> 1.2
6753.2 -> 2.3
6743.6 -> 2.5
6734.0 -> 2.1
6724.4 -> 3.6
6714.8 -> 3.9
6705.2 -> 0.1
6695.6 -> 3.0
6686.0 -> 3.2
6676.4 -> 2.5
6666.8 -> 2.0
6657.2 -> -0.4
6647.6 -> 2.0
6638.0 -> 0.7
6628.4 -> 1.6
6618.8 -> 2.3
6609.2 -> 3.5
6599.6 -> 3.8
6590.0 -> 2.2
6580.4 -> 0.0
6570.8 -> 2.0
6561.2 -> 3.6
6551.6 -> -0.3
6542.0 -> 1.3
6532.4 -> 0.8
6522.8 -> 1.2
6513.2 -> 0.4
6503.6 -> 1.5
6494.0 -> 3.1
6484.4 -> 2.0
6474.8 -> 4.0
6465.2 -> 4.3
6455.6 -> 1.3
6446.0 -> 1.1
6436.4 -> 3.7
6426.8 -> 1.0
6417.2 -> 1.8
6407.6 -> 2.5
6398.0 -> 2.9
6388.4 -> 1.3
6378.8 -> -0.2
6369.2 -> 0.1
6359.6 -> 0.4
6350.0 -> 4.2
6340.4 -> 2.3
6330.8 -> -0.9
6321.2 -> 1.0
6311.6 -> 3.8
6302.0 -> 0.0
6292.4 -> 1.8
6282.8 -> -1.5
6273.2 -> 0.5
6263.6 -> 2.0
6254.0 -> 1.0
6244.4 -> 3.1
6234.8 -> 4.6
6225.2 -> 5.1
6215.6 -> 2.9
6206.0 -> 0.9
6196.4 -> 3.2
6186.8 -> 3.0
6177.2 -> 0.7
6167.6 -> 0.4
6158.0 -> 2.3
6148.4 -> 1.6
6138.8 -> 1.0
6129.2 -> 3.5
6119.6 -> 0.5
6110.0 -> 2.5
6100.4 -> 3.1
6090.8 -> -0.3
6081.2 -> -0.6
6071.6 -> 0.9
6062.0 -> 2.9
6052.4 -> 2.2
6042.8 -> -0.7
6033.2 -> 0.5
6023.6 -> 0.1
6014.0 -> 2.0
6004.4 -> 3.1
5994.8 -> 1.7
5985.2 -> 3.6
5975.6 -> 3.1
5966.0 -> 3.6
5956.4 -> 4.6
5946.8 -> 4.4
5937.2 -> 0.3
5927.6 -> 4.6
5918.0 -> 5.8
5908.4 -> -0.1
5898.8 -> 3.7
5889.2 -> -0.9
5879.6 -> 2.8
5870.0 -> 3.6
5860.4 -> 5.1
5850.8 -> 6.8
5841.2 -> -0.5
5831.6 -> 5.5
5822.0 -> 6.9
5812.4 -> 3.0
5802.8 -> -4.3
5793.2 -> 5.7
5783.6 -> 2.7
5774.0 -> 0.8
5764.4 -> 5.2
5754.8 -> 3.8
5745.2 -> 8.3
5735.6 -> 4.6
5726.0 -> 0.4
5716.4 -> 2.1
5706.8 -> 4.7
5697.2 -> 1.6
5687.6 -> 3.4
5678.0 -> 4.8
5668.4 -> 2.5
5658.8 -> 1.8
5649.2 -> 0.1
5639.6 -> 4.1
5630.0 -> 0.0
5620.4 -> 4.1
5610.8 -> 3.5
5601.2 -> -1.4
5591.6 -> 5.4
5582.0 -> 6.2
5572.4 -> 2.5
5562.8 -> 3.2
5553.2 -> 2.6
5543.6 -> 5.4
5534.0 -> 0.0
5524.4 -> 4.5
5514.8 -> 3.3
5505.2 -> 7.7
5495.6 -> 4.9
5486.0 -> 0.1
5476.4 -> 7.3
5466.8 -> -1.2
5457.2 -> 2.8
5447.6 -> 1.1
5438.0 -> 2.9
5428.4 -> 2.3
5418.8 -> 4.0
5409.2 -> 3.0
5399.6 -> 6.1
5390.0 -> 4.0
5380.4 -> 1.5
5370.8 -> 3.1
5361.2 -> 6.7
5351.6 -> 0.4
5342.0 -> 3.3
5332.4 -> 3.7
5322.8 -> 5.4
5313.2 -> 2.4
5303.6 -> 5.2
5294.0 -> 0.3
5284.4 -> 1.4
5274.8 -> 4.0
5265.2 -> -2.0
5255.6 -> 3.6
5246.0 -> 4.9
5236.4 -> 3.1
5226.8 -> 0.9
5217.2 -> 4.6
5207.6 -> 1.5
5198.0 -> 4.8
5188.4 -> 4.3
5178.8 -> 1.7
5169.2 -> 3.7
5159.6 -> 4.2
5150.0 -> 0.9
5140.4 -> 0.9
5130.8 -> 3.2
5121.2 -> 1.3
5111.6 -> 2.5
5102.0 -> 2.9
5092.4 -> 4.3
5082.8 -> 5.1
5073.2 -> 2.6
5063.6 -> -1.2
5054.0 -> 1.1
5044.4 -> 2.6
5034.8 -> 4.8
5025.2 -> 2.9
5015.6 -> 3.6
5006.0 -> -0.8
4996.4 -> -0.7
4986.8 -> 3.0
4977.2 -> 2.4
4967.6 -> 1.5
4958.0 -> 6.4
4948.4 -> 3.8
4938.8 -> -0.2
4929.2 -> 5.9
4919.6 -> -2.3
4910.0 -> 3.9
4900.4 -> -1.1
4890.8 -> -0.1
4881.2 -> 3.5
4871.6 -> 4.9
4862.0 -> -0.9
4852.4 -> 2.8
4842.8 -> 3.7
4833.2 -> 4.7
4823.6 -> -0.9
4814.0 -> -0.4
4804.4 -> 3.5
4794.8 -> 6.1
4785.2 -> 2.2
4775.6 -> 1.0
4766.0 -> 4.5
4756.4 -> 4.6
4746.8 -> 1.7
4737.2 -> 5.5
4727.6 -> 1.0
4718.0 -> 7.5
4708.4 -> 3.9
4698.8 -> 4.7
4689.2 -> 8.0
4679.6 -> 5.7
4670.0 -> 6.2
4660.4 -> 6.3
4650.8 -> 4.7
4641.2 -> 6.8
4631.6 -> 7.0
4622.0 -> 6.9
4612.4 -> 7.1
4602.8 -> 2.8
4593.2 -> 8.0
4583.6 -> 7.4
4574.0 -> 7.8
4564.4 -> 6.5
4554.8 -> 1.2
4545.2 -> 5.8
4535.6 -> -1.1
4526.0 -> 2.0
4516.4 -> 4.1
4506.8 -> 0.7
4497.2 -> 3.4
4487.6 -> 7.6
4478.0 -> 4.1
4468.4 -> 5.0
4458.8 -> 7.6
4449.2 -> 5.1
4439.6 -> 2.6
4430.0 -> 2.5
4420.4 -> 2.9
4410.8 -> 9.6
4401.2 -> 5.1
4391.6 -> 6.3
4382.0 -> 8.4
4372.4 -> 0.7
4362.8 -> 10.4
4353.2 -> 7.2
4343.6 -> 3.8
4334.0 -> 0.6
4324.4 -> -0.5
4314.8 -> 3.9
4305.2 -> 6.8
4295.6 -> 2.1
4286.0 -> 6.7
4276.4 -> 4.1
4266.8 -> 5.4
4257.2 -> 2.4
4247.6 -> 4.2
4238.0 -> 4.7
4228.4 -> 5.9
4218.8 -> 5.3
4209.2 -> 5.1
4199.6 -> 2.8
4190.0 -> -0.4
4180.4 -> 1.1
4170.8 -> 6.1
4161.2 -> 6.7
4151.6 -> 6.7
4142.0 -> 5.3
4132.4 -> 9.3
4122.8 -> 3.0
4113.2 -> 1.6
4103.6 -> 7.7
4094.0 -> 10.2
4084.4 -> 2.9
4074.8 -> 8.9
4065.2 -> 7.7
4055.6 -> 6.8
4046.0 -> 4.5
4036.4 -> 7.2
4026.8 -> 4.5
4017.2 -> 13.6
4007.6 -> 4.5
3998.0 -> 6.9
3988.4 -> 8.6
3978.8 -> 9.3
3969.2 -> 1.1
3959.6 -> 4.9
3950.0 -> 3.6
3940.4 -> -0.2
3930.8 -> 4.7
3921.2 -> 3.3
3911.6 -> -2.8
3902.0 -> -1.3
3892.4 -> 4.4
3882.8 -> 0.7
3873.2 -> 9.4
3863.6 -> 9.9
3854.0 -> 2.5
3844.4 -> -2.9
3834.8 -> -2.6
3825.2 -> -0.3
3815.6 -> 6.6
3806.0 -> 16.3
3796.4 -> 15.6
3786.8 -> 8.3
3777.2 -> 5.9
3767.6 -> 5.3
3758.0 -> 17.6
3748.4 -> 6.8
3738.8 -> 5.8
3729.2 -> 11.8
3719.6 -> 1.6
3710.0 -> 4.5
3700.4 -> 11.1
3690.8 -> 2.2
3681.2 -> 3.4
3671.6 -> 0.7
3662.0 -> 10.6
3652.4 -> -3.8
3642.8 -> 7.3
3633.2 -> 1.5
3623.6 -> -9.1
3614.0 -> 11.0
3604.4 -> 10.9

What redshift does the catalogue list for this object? 1.292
